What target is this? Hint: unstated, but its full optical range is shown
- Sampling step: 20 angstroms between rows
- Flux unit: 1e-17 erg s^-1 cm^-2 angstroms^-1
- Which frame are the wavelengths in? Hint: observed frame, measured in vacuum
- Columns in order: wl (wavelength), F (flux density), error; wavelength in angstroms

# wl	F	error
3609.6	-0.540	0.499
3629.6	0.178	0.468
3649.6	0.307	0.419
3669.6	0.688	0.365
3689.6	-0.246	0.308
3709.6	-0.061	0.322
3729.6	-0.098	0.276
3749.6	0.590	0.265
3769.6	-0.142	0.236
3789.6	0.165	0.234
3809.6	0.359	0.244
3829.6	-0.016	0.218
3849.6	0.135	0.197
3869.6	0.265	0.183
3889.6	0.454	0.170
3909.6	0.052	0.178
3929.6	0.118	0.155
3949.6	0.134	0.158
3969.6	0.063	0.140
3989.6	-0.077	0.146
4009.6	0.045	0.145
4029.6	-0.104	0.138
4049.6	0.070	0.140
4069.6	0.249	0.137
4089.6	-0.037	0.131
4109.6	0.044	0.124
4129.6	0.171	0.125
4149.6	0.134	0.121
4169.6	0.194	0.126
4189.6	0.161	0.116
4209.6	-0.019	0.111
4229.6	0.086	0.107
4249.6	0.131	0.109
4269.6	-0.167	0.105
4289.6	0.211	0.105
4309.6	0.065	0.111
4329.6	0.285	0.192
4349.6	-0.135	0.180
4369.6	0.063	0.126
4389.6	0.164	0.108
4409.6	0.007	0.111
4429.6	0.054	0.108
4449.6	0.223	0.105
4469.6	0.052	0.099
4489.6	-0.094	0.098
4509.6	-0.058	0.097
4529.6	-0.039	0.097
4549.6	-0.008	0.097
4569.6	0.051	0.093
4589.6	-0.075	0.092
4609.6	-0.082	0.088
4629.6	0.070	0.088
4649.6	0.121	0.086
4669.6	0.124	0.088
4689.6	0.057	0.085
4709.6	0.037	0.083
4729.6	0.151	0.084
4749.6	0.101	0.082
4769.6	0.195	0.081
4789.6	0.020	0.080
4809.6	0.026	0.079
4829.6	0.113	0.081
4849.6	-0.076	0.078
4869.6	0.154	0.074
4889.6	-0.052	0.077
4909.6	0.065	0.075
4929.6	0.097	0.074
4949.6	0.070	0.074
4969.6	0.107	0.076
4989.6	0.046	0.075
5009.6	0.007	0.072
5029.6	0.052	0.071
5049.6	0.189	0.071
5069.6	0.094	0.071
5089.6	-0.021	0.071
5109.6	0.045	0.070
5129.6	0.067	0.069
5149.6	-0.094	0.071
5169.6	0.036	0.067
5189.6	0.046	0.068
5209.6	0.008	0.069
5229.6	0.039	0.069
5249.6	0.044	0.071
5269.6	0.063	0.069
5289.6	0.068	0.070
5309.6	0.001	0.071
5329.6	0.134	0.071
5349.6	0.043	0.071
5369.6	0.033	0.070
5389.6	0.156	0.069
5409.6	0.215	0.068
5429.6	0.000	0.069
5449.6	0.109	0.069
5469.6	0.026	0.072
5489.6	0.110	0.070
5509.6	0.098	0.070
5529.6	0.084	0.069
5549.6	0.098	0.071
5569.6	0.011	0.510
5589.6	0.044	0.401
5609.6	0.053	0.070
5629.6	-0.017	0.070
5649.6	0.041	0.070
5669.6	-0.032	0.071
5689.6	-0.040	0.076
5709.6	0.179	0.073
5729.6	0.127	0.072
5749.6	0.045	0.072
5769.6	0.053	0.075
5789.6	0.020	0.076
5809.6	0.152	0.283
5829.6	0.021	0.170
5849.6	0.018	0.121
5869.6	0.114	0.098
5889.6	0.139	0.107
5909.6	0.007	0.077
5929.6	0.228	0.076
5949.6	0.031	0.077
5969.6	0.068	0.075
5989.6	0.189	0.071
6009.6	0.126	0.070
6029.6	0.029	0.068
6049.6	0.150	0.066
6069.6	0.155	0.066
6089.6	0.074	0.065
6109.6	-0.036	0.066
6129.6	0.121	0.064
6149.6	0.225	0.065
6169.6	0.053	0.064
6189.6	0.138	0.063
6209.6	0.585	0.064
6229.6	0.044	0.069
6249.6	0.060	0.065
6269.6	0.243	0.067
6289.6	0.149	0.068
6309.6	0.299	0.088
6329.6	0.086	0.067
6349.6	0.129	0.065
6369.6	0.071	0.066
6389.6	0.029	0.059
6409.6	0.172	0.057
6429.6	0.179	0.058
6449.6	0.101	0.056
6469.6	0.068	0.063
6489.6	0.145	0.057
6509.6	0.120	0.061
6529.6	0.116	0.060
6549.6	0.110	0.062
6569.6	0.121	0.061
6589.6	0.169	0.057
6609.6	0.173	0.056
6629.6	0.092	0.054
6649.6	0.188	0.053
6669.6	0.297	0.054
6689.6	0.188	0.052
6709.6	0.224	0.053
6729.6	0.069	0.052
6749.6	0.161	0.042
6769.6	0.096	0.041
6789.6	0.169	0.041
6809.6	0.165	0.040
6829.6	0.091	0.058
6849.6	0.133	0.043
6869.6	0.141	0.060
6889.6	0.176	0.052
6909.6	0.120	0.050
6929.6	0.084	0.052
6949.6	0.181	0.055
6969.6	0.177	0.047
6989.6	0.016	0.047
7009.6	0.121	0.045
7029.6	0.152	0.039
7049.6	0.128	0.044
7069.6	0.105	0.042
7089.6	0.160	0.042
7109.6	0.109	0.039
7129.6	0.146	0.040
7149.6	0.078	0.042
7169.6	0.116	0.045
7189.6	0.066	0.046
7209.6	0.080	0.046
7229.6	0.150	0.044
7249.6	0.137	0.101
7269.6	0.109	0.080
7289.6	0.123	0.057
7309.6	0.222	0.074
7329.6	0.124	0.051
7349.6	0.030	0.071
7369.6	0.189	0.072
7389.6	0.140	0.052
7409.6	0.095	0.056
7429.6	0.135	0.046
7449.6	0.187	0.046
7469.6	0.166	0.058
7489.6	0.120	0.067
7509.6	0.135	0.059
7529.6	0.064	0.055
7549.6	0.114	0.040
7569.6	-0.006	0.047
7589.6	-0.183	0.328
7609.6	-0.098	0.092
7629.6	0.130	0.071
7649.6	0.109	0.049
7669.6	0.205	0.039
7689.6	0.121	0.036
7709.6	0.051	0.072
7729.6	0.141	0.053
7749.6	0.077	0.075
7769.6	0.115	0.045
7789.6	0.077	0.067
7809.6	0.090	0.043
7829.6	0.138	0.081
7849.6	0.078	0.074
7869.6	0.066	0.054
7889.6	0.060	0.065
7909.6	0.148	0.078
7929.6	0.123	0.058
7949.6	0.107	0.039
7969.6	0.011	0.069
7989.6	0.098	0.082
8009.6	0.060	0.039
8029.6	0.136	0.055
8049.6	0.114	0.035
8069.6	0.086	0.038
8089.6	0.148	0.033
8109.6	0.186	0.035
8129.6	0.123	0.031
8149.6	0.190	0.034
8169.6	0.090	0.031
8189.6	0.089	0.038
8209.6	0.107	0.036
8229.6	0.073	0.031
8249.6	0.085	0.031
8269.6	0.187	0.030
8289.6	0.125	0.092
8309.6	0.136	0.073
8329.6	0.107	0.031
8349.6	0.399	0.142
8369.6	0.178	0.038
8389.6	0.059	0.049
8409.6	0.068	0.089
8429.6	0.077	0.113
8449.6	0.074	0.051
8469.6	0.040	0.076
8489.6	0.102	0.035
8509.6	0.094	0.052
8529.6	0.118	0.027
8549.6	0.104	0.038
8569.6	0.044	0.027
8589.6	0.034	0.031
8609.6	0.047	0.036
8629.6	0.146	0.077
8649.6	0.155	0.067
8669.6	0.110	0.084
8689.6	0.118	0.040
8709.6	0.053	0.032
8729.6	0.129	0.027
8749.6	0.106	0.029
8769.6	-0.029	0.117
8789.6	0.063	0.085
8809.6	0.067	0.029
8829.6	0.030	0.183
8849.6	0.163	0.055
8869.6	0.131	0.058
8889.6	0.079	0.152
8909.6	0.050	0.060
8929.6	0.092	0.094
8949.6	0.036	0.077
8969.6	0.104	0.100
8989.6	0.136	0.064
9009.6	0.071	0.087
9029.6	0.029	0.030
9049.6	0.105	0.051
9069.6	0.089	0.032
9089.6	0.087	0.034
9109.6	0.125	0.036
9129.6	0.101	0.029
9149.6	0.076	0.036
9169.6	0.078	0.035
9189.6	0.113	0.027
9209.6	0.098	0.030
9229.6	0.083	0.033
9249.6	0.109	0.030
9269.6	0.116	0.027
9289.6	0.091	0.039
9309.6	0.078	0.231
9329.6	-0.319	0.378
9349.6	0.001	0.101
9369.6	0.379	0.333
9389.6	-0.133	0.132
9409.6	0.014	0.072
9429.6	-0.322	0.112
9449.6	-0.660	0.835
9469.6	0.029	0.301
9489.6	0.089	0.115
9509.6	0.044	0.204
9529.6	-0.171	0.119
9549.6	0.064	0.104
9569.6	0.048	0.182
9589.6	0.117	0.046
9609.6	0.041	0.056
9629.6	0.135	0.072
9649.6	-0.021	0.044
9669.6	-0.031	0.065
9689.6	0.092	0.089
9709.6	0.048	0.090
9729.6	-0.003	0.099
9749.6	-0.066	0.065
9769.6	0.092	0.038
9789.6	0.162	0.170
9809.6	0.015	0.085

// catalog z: 0.67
